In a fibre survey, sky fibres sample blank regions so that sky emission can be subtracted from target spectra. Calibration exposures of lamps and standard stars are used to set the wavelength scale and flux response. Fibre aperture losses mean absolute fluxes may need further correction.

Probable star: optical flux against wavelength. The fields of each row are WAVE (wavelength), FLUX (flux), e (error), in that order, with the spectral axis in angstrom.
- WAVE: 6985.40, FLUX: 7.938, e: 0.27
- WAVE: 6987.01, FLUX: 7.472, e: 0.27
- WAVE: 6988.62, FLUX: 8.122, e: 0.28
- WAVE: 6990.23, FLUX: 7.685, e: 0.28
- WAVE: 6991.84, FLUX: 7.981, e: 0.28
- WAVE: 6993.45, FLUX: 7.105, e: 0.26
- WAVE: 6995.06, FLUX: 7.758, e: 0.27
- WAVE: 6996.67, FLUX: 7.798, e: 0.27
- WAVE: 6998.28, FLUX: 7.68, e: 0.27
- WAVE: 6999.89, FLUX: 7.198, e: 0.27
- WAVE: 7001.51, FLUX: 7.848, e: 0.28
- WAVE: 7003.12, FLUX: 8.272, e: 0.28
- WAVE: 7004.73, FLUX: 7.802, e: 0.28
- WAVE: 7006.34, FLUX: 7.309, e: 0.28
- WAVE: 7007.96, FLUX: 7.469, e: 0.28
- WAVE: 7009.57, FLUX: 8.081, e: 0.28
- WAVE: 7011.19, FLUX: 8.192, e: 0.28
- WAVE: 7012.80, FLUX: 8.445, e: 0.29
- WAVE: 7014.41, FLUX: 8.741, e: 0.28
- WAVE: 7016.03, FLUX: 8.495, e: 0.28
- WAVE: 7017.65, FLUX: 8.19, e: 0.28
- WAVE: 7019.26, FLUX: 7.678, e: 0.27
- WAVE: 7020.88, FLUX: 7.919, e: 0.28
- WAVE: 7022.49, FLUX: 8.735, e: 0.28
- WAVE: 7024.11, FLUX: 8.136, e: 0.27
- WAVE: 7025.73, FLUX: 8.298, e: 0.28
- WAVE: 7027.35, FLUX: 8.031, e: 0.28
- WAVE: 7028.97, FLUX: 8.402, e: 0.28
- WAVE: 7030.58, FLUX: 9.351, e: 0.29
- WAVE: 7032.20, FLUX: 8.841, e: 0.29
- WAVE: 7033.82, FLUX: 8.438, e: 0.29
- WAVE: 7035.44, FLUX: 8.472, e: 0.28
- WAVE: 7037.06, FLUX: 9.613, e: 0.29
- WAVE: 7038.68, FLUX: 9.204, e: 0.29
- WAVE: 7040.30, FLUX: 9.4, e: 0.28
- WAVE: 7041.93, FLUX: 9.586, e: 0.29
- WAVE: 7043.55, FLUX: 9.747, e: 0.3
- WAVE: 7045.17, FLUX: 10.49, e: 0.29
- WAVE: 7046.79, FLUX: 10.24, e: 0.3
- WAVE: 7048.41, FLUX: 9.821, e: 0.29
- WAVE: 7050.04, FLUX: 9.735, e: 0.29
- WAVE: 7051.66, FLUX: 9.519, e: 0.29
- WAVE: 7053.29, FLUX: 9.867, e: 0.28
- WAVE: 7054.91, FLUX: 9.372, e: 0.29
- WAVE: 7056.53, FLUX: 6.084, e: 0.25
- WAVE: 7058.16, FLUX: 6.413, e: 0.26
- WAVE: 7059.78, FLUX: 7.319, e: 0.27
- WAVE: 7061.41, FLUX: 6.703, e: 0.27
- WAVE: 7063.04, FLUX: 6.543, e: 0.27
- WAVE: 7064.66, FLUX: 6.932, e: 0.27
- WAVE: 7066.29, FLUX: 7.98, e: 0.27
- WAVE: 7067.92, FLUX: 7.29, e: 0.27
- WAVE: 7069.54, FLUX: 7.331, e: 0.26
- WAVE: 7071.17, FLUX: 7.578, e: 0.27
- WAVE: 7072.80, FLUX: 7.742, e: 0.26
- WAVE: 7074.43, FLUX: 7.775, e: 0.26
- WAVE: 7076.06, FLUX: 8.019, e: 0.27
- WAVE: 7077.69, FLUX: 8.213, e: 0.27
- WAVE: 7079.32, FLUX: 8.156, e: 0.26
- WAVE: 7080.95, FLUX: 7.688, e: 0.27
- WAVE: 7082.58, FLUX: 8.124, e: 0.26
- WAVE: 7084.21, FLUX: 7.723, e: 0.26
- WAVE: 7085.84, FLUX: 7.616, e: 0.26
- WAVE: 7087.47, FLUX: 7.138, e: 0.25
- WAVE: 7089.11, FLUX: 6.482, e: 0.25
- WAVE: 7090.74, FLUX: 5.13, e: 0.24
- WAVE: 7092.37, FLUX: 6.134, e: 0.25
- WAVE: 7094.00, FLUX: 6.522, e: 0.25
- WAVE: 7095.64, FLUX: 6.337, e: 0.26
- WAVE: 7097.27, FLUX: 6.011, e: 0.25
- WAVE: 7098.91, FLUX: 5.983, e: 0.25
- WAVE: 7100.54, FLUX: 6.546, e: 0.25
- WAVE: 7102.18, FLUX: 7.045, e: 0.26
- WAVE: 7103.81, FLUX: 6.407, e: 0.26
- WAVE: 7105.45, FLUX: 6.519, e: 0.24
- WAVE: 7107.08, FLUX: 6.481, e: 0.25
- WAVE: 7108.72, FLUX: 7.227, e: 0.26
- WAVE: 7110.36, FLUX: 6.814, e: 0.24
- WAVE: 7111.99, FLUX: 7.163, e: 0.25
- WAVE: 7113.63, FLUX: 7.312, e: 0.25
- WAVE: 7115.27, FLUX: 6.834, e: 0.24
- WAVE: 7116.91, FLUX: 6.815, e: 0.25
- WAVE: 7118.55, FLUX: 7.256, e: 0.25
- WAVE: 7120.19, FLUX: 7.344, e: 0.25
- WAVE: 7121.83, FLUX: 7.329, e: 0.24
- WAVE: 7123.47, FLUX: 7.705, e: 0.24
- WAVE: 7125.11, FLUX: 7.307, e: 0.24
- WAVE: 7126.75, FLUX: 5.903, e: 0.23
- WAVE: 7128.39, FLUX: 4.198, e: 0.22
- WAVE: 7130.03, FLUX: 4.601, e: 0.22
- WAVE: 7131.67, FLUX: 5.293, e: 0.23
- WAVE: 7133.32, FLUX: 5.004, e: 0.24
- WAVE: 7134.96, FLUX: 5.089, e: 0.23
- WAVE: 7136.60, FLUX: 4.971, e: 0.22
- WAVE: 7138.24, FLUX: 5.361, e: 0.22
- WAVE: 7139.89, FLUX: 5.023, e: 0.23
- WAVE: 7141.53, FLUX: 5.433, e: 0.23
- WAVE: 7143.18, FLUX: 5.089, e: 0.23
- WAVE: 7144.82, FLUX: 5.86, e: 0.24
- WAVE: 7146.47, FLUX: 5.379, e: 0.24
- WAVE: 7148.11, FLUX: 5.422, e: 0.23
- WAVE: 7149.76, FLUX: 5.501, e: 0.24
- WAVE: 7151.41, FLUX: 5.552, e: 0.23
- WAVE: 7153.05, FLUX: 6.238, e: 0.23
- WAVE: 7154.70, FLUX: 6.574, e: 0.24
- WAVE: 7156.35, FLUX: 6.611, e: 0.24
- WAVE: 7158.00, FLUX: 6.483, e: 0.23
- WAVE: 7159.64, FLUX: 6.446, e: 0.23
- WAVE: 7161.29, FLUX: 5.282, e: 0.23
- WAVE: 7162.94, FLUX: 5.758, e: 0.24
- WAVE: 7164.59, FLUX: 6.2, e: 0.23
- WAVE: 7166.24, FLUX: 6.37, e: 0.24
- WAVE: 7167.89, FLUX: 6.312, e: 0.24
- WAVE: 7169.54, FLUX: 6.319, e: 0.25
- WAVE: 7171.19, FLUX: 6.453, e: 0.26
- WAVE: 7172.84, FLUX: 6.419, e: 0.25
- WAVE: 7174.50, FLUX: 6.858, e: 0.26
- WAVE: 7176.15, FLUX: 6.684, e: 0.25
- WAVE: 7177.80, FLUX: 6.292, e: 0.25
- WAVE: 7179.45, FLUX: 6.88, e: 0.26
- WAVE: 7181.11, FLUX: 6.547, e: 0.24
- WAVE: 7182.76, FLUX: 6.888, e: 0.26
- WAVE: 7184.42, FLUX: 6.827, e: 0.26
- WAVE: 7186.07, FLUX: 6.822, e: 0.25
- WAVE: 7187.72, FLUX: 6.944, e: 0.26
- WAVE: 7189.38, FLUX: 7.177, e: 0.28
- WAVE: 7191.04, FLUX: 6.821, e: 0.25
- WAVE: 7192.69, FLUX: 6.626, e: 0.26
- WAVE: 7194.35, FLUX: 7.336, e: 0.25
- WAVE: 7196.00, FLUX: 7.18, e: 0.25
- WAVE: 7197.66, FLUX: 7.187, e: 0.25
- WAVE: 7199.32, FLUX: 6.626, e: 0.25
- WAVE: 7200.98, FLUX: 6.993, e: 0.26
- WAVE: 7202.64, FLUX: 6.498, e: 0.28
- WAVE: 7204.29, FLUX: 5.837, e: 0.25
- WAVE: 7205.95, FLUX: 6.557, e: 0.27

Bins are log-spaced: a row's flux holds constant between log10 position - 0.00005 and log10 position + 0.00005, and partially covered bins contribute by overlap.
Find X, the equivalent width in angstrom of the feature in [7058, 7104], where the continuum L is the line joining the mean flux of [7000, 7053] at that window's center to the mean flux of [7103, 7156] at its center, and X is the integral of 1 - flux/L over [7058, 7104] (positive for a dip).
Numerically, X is 1.5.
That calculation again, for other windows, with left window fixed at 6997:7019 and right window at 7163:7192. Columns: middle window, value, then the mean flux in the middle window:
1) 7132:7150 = 4.24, 5.28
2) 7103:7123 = 0.43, 6.97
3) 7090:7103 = 1.86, 6.22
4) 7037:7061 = -4.37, 9.04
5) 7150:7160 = 0.78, 6.27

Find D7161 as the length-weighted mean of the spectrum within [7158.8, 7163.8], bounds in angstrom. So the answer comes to 5.84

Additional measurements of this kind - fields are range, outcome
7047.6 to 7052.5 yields 9.68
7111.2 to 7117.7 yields 7.03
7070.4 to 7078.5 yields 7.86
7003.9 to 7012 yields 7.77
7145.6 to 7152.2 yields 5.46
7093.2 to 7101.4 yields 6.28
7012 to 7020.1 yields 8.31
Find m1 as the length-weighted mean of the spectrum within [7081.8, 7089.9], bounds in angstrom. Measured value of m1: 7.41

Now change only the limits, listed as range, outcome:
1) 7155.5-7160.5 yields 6.51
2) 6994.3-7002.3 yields 7.65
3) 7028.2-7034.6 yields 8.77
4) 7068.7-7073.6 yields 7.55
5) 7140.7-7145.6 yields 5.46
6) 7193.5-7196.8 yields 7.26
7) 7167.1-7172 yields 6.36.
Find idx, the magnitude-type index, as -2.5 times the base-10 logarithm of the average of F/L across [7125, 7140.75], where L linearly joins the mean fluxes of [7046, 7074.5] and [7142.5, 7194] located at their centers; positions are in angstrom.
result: 0.31 mag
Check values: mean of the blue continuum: 8.02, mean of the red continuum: 6.32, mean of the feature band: 5.19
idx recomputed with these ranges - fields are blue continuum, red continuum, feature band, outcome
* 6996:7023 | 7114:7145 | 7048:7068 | -0.113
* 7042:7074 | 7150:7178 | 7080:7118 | 0.107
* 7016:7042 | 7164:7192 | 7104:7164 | 0.186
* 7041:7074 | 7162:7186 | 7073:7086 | 0.006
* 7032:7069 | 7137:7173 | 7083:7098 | 0.145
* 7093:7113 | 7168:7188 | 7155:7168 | 0.074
